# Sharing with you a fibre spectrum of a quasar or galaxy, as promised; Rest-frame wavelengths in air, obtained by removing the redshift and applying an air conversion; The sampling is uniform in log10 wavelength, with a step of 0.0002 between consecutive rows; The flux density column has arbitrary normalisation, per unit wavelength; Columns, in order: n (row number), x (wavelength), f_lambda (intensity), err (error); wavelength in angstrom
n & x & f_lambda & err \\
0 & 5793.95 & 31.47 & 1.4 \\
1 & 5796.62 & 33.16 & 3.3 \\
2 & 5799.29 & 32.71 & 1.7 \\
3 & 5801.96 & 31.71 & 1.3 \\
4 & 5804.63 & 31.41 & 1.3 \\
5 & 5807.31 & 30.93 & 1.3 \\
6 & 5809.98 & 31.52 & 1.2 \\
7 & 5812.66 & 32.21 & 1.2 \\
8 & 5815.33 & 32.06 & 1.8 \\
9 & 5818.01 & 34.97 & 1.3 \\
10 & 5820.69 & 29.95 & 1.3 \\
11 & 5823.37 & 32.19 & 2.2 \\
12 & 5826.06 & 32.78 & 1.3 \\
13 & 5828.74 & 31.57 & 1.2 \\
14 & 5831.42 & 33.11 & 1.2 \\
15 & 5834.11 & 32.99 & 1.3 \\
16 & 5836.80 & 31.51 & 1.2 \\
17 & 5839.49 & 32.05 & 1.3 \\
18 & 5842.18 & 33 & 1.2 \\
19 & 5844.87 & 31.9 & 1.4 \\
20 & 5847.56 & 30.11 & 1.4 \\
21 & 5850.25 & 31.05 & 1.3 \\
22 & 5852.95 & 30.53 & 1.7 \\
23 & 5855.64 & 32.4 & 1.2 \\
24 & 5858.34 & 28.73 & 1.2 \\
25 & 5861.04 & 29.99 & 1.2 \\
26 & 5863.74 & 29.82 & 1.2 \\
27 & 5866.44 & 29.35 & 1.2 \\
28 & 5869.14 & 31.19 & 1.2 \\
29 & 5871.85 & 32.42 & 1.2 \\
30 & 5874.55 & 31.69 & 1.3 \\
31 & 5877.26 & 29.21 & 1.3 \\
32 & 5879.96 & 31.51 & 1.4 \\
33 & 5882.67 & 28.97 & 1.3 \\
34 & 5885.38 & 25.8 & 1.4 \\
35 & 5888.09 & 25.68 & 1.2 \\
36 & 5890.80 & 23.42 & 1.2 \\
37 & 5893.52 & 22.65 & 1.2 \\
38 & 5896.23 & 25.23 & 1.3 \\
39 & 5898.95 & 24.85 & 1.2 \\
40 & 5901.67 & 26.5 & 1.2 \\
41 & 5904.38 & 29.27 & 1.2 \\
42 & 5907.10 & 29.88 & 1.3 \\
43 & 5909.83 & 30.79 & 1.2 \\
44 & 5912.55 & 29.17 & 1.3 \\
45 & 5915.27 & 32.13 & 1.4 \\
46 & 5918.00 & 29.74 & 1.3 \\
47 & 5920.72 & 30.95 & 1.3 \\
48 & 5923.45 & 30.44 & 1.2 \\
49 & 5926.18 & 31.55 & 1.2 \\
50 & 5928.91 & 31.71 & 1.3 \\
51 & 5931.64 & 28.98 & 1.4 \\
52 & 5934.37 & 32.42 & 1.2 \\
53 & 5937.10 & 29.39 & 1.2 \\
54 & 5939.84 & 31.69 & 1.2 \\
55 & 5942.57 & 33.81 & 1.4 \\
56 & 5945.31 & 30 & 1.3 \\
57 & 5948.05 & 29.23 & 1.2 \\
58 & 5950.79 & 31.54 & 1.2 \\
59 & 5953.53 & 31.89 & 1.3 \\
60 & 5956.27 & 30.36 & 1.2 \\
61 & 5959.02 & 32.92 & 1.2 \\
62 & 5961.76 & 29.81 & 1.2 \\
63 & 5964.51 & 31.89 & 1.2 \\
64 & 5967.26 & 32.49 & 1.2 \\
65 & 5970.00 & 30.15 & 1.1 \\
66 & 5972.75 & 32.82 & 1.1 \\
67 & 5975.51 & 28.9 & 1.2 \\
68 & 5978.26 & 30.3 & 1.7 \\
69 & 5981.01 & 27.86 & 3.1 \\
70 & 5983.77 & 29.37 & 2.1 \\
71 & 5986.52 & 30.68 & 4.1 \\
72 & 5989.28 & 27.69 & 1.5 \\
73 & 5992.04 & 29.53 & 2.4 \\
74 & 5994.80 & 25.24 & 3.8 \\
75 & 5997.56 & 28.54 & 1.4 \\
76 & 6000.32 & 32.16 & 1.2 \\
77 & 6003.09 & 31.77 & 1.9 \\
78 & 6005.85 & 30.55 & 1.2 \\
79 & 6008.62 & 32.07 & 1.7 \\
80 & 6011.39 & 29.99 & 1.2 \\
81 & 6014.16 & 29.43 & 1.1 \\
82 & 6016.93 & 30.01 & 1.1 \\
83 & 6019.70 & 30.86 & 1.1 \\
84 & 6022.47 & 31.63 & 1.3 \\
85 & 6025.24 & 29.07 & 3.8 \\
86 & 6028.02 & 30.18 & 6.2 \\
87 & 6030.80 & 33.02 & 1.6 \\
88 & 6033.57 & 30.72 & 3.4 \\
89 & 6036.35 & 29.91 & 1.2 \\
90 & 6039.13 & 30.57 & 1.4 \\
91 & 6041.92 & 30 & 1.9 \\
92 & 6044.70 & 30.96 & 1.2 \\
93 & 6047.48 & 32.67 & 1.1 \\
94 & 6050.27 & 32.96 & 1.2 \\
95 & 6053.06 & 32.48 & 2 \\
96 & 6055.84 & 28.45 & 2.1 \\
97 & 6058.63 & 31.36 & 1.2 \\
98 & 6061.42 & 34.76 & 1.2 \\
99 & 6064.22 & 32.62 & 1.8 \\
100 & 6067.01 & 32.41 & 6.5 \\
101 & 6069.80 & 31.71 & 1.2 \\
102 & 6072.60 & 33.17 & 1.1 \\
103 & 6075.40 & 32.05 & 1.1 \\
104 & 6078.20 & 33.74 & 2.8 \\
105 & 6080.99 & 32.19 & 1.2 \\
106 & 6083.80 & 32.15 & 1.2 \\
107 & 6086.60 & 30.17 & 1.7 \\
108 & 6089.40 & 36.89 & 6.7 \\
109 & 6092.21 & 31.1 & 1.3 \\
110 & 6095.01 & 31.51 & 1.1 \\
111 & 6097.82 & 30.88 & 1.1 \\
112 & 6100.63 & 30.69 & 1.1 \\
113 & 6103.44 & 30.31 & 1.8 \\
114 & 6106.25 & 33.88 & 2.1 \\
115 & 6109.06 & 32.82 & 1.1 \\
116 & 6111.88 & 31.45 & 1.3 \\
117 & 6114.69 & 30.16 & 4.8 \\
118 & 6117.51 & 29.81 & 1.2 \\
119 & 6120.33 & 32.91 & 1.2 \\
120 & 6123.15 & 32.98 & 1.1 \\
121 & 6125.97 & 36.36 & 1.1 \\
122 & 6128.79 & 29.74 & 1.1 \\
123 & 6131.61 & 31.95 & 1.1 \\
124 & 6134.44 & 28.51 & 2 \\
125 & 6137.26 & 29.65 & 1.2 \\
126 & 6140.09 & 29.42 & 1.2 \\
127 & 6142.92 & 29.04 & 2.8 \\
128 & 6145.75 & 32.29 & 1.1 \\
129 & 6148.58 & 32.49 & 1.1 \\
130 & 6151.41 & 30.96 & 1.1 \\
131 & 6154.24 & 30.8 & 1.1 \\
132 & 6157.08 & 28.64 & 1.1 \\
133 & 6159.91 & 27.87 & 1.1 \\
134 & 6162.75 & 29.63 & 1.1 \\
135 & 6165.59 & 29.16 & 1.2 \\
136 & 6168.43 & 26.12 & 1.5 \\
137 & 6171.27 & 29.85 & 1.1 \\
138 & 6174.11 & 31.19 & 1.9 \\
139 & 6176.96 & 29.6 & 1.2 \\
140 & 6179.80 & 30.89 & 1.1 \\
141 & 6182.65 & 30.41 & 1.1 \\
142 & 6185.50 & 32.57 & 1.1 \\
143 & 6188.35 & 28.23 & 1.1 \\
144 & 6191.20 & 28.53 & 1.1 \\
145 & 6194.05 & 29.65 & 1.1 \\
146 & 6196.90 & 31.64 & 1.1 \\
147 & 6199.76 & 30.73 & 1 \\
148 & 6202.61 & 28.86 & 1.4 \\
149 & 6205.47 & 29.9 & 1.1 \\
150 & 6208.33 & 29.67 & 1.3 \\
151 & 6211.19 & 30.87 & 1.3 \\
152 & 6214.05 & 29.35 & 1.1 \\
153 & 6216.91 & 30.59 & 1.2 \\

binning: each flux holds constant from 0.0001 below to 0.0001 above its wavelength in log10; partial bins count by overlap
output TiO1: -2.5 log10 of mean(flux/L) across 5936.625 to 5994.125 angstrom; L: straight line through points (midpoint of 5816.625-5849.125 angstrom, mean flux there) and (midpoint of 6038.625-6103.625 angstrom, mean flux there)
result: 0.05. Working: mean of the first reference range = 32.2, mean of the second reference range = 32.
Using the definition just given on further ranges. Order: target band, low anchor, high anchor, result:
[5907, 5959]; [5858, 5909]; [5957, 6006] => -0.062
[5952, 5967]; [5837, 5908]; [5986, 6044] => -0.059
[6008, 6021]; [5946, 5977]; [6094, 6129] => 0.034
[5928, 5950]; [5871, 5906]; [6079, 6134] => -0.089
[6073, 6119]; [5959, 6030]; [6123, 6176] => -0.057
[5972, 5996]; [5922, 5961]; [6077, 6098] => 0.086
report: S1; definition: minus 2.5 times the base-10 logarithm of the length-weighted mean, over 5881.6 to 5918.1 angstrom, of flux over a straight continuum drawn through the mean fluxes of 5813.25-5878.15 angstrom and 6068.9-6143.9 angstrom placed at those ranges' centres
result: 0.15 mag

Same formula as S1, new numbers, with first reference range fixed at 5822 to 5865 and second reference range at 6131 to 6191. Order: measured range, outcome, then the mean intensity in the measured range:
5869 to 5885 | 0.03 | 30.5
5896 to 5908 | 0.15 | 27.2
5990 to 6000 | 0.09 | 28.2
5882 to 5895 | 0.24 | 25.1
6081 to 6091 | -0.09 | 32.9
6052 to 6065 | -0.05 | 31.9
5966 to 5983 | 0.02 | 30.4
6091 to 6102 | -0.03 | 31.1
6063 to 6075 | -0.07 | 32.4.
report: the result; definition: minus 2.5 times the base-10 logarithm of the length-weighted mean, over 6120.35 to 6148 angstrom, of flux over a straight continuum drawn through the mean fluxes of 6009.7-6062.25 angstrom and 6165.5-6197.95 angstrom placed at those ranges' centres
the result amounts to -0.04 mag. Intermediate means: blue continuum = 31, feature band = 31.2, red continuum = 29.8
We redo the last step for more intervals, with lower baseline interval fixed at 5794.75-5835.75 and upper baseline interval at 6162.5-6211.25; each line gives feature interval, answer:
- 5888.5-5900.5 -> 0.29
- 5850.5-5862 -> 0.05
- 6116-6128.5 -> -0.08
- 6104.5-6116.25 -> -0.06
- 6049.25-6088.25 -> -0.06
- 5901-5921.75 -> 0.06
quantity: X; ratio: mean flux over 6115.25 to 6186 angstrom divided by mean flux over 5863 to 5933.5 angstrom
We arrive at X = 1.05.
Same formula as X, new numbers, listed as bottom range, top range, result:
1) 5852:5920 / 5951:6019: 1.05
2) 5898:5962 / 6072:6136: 1.05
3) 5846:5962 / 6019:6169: 1.05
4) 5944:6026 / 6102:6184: 1.01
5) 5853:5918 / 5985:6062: 1.06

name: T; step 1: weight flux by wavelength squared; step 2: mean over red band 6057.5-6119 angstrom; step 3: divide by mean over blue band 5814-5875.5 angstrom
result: 1.10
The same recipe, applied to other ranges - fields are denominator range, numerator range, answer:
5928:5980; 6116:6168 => 1.05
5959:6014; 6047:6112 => 1.10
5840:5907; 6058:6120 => 1.19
